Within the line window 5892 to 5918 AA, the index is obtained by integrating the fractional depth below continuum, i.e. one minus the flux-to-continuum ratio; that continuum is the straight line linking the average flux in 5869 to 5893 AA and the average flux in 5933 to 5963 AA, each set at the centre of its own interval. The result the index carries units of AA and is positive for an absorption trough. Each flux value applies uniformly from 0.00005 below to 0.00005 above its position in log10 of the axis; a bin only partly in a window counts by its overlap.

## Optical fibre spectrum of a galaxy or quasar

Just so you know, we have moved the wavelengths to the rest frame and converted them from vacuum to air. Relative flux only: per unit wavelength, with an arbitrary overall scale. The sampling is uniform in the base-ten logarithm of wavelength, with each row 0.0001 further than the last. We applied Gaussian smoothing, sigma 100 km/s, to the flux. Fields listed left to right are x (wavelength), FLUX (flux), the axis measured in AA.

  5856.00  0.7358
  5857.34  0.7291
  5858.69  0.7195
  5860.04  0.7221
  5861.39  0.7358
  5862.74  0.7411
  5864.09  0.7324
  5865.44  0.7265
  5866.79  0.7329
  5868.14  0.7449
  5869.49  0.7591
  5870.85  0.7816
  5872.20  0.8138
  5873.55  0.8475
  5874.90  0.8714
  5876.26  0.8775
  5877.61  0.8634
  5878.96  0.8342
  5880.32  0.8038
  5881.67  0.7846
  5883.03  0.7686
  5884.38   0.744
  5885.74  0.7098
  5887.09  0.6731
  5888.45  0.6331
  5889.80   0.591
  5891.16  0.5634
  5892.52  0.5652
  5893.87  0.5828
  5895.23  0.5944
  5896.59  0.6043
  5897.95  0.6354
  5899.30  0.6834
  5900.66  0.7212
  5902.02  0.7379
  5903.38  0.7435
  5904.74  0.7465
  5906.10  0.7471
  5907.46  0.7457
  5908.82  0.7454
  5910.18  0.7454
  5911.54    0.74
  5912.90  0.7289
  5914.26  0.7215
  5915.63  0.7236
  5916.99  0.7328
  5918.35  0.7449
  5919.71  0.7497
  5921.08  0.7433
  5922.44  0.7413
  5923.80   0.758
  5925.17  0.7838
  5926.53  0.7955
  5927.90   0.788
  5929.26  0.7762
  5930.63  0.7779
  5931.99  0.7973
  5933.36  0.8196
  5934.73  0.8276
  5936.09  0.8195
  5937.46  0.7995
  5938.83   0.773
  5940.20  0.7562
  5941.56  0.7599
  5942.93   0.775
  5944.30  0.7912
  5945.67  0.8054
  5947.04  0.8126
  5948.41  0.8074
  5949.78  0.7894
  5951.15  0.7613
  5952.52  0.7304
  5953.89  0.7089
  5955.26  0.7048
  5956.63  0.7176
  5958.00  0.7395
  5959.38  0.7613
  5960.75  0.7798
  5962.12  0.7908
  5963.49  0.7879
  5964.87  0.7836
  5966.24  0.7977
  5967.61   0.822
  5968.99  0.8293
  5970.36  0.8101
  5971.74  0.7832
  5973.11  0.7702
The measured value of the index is 2.1 AA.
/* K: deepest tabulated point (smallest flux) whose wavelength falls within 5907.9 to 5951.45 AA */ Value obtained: 0.7215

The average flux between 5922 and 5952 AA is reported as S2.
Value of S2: 0.787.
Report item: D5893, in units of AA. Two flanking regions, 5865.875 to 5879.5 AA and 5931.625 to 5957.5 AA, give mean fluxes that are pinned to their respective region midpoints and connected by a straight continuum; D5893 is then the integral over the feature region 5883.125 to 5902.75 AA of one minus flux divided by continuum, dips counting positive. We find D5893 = 3.71 AA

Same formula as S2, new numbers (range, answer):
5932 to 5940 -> 0.803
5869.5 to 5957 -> 0.747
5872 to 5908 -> 0.72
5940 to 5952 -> 0.785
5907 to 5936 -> 0.763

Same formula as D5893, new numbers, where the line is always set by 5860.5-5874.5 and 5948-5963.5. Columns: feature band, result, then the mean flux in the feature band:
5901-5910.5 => 0.2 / 0.744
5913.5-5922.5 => 0.3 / 0.736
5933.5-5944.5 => -0.5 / 0.789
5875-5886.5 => -0.6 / 0.801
